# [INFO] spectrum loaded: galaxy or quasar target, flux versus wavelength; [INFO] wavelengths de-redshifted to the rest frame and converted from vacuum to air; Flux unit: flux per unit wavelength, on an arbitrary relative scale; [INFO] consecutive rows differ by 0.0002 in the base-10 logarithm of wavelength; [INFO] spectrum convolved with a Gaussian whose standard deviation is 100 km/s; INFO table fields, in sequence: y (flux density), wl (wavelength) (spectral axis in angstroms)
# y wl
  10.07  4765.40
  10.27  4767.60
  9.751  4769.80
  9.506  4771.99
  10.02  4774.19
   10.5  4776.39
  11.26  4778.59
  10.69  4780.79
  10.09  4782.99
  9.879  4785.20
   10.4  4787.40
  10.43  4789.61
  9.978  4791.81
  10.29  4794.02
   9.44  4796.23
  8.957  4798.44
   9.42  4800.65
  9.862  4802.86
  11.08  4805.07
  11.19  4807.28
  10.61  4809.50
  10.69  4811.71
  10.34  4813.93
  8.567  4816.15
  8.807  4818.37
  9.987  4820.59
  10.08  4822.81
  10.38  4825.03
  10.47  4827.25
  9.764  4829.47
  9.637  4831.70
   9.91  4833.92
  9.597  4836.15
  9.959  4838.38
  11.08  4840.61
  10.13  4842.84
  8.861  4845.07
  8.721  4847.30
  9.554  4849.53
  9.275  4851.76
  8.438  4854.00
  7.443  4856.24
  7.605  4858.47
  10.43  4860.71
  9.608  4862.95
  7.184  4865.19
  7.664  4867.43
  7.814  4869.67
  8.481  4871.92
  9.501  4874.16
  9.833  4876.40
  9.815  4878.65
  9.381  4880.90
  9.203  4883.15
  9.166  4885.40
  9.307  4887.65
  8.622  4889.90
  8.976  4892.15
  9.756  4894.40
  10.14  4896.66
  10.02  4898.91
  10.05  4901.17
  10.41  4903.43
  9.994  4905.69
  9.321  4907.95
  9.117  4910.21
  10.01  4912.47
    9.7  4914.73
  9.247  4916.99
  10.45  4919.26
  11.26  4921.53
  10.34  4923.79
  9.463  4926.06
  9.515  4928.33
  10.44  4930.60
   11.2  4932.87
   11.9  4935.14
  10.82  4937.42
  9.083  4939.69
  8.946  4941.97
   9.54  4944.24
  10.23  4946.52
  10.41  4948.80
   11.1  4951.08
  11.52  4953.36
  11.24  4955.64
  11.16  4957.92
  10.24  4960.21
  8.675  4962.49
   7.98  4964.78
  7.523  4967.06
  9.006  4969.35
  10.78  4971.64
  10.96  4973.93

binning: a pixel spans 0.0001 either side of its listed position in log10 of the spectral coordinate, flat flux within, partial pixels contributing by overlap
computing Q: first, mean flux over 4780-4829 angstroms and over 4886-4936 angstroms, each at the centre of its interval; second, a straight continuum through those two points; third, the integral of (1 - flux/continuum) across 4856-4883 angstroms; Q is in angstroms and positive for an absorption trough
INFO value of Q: 3.3 angstroms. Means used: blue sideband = 10.1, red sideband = 9.95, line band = 8.79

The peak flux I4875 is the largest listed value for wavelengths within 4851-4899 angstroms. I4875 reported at 10.43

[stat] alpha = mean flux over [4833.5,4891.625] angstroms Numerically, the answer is 9.09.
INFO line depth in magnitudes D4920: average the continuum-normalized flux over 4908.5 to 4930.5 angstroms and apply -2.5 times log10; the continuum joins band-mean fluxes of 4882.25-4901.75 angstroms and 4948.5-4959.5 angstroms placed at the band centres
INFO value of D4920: 0.03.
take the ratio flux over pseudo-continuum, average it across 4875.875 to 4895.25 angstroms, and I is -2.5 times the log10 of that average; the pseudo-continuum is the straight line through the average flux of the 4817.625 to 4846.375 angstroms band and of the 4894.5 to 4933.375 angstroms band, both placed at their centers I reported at 0.07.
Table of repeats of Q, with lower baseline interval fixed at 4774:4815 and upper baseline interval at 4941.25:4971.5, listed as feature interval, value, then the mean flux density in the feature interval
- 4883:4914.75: 1.3 angstroms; 9.6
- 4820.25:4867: 3.5 angstroms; 9.4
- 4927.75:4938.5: -1.0 angstroms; 10.8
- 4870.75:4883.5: 0.9 angstroms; 9.37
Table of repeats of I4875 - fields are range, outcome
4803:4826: 11.19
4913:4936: 11.9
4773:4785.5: 11.26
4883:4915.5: 10.41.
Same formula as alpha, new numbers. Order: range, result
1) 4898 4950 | 10.1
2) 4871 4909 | 9.53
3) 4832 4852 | 9.7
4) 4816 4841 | 9.87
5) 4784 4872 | 9.56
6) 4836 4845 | 10.1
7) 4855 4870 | 8.28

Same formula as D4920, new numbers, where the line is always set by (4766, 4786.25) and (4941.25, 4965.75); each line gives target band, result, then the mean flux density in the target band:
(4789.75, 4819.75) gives 0.026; 9.96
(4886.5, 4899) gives 0.081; 9.43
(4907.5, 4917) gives 0.069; 9.53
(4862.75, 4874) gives 0.241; 8.15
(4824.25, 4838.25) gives 0.025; 9.95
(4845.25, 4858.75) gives 0.184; 8.59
